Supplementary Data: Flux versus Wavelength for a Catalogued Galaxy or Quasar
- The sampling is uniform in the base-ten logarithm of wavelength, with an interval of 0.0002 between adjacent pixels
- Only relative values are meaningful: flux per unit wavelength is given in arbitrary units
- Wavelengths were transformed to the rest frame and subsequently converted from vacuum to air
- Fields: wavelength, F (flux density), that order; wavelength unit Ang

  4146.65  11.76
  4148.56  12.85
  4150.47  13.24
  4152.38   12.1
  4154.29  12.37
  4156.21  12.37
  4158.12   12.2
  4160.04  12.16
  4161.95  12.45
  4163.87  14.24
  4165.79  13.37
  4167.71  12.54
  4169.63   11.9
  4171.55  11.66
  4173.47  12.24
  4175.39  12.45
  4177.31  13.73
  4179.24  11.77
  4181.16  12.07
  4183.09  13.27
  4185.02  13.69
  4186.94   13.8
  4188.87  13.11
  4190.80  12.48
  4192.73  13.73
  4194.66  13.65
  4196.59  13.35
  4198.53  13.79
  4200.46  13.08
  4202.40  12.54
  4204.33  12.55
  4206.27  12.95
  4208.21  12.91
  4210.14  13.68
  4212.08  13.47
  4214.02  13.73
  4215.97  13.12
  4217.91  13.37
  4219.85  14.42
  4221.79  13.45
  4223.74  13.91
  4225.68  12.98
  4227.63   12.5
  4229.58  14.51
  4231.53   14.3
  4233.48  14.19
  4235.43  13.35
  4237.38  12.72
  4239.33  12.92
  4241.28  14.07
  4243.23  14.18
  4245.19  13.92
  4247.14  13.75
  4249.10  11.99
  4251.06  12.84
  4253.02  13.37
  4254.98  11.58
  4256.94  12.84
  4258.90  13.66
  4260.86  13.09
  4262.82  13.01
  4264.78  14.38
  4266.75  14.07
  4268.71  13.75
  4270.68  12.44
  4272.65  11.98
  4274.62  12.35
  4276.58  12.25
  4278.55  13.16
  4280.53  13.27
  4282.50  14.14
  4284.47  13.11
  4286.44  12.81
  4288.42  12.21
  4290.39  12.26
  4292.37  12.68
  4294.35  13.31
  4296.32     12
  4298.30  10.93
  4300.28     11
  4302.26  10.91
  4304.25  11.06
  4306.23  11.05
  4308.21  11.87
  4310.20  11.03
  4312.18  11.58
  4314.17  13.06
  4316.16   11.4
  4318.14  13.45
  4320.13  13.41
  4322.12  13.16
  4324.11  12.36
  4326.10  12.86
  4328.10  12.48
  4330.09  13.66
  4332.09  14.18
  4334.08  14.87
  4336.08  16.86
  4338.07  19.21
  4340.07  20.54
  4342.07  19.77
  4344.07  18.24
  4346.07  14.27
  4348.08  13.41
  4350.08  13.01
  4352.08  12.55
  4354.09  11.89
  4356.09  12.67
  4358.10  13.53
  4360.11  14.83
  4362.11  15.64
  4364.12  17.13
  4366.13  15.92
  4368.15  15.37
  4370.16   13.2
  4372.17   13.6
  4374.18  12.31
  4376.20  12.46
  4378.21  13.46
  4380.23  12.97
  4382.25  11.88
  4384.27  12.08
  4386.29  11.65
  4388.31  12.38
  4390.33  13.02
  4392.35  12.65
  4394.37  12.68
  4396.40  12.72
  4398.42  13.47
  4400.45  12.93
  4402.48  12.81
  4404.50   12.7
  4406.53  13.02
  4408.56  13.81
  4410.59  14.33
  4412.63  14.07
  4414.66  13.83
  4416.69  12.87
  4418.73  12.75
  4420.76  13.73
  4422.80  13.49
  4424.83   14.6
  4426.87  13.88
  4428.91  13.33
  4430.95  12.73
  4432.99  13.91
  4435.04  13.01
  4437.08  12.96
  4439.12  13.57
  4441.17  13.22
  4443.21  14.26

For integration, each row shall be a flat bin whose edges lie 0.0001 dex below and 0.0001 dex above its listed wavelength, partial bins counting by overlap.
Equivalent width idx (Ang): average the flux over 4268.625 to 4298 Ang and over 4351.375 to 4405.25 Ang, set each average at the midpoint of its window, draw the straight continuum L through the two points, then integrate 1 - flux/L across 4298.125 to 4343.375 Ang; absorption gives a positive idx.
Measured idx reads -2.3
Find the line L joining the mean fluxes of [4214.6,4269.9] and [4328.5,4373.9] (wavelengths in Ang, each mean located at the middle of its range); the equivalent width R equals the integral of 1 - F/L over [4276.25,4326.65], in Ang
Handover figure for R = 7.1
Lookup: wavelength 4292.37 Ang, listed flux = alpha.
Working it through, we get 12.68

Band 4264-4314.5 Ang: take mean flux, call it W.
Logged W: 12.4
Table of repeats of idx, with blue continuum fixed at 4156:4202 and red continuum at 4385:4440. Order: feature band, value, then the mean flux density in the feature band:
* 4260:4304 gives 1.3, 12.7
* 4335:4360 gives -4.5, 15.5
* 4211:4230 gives -0.8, 13.5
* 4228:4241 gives -0.7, 13.6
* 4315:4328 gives 0.3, 12.8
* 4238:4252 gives -0.4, 13.4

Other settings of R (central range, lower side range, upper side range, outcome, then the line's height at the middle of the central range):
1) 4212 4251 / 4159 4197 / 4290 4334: -2.70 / 12.7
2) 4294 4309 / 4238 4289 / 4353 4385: 2.13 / 13.3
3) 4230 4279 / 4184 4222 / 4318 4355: 2.37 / 13.9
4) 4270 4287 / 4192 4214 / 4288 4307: -1.14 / 12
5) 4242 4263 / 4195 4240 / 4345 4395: 0.41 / 13.4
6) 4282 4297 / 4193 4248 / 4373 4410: 0.45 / 13.2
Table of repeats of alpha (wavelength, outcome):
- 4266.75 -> 14.07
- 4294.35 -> 13.31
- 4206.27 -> 12.95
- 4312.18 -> 11.58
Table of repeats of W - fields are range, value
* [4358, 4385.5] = 13.9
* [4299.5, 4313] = 11.2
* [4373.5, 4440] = 13.1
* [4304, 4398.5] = 13.7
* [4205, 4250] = 13.5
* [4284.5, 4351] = 13.5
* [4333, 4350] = 16.9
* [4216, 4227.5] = 13.5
